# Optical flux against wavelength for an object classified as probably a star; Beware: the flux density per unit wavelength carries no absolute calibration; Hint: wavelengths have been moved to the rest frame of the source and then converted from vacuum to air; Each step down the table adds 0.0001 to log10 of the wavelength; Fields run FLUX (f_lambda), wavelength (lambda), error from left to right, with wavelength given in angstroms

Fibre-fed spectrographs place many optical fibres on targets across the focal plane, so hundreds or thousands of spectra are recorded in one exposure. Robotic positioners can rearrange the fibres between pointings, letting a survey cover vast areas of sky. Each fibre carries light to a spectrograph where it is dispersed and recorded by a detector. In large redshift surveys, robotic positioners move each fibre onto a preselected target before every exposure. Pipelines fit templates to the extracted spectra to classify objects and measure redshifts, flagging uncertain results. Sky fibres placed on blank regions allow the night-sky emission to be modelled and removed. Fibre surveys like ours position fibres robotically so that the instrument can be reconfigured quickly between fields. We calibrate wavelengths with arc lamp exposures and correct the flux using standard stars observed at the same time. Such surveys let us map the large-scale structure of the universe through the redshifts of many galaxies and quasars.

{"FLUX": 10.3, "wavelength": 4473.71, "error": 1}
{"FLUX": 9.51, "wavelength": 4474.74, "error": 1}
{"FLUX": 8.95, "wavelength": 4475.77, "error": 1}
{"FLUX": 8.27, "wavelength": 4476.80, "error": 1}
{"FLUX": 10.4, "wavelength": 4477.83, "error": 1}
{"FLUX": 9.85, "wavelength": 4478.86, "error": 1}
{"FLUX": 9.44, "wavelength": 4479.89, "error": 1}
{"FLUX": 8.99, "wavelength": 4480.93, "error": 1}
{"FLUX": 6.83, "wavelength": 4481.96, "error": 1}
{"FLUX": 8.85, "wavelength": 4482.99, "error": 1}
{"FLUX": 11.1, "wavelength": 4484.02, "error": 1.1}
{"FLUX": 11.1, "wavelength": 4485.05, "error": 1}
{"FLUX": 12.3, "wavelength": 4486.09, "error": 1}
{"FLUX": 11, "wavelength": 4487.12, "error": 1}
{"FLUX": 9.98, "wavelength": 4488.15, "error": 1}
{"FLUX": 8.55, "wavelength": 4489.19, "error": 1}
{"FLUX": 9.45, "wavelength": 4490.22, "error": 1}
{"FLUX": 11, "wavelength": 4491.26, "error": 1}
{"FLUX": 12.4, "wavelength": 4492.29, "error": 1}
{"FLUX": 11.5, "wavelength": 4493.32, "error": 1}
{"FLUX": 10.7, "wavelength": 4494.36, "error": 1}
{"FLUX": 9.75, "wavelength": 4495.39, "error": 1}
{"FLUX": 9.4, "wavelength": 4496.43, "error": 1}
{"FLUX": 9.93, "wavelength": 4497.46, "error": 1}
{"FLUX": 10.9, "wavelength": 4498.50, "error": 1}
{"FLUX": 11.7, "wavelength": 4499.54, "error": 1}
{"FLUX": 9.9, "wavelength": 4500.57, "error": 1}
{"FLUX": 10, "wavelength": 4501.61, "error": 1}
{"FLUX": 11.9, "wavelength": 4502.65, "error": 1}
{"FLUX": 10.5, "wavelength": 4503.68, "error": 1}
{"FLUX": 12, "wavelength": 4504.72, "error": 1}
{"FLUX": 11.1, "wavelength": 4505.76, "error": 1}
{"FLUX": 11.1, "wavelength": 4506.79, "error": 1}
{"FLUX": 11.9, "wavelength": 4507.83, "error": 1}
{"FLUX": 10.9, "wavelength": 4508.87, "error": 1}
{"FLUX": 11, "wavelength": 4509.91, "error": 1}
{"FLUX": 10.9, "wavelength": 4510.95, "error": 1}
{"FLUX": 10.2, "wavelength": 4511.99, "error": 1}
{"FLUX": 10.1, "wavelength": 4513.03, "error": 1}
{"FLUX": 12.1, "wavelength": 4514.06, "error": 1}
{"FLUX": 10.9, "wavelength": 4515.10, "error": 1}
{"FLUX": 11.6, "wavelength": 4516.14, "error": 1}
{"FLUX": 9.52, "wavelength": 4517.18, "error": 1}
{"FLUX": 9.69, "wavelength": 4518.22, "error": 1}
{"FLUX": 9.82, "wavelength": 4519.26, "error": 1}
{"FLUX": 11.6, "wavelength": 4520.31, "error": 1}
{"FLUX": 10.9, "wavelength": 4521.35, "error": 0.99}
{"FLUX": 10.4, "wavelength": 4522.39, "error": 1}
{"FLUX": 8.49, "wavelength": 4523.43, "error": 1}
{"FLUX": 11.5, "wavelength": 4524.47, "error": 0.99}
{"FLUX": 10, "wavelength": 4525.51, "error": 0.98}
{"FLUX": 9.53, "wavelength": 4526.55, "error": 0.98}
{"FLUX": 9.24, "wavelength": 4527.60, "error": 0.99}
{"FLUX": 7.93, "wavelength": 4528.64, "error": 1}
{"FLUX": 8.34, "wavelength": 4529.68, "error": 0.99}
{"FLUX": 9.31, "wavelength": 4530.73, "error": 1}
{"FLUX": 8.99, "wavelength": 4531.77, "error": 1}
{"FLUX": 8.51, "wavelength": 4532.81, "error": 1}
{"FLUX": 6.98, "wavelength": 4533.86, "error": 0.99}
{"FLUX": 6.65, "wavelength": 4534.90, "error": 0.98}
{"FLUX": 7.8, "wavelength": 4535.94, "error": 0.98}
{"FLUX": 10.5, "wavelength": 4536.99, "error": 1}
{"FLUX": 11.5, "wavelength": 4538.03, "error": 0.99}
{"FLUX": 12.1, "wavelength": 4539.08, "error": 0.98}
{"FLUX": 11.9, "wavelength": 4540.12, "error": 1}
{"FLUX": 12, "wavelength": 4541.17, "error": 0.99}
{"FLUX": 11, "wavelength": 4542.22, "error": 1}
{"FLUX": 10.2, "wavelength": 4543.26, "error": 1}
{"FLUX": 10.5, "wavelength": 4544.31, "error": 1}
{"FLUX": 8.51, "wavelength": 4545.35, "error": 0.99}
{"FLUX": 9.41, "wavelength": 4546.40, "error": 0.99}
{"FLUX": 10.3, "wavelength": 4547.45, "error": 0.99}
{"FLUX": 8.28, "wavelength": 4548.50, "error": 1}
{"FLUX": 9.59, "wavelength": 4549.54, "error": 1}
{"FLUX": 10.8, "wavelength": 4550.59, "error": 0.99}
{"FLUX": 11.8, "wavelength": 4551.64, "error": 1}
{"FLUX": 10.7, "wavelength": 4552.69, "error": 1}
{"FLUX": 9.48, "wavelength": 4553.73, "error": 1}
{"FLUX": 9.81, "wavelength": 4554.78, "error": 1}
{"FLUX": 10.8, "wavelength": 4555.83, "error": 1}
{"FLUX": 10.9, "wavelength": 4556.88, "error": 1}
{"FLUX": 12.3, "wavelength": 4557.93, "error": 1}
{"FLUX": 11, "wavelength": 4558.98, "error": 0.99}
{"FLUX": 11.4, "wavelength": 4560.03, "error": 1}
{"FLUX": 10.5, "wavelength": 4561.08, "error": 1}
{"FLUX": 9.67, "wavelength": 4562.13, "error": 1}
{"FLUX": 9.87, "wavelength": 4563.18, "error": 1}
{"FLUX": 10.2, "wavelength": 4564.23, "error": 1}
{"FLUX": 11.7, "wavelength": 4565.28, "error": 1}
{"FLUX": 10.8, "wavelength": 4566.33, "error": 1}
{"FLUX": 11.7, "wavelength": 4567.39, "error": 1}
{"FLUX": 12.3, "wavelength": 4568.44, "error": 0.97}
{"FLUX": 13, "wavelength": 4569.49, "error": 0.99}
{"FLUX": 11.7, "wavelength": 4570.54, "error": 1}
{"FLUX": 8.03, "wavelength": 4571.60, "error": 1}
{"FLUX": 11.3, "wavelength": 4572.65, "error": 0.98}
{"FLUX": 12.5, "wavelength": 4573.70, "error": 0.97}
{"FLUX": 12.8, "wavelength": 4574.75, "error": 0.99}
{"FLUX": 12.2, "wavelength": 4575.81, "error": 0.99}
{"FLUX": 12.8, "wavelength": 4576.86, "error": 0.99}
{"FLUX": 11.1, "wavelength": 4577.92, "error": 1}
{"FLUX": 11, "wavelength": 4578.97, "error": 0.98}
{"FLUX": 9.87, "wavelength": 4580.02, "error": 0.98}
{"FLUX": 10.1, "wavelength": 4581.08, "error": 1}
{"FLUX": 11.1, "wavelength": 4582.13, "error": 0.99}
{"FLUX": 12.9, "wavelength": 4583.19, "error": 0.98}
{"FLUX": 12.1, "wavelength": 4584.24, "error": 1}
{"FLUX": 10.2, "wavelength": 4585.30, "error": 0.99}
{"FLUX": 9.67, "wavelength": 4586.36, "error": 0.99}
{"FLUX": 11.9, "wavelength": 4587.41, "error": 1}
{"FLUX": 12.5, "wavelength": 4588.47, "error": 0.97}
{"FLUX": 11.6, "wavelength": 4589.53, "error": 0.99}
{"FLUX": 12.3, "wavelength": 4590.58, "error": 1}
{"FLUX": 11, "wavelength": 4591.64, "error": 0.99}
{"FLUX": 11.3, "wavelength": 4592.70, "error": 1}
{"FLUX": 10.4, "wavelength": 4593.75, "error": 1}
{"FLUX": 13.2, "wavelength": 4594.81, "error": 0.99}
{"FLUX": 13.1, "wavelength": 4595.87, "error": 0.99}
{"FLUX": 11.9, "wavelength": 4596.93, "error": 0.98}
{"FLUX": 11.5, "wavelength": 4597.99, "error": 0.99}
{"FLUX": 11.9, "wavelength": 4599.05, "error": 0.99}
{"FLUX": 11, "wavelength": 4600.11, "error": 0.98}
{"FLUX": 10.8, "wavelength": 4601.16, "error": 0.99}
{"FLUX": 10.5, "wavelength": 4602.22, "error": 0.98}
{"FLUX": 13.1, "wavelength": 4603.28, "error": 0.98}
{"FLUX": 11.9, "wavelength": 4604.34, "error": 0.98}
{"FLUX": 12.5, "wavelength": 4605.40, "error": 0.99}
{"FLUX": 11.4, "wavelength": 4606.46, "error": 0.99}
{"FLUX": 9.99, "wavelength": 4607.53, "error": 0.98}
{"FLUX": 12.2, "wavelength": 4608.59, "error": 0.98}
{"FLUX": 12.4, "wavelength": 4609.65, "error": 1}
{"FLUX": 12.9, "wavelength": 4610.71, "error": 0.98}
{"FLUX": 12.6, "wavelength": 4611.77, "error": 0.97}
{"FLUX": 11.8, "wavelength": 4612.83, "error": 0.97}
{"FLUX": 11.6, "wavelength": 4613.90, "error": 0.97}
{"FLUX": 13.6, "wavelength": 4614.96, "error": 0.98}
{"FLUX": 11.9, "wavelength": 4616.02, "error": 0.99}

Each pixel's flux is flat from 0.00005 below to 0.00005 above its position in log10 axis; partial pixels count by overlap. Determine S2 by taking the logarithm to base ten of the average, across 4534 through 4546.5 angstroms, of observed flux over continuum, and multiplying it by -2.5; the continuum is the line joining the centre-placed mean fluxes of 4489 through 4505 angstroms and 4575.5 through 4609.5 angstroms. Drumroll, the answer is 0.10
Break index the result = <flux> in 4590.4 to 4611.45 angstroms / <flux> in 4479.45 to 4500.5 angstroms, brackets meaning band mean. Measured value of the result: 1.15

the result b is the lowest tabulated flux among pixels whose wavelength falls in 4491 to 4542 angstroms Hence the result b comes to 6.65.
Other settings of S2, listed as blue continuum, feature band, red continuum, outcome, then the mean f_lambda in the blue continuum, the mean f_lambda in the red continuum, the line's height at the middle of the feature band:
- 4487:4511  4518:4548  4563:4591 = 0.13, 10.7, 11.4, 11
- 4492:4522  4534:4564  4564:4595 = 0.09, 10.8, 11.4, 11.2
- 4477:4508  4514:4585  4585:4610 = 0.06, 10.4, 11.6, 11.1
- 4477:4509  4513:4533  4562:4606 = 0.09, 10.4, 11.5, 10.8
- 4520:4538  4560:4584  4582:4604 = -0.04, 9.25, 11.6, 10.9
